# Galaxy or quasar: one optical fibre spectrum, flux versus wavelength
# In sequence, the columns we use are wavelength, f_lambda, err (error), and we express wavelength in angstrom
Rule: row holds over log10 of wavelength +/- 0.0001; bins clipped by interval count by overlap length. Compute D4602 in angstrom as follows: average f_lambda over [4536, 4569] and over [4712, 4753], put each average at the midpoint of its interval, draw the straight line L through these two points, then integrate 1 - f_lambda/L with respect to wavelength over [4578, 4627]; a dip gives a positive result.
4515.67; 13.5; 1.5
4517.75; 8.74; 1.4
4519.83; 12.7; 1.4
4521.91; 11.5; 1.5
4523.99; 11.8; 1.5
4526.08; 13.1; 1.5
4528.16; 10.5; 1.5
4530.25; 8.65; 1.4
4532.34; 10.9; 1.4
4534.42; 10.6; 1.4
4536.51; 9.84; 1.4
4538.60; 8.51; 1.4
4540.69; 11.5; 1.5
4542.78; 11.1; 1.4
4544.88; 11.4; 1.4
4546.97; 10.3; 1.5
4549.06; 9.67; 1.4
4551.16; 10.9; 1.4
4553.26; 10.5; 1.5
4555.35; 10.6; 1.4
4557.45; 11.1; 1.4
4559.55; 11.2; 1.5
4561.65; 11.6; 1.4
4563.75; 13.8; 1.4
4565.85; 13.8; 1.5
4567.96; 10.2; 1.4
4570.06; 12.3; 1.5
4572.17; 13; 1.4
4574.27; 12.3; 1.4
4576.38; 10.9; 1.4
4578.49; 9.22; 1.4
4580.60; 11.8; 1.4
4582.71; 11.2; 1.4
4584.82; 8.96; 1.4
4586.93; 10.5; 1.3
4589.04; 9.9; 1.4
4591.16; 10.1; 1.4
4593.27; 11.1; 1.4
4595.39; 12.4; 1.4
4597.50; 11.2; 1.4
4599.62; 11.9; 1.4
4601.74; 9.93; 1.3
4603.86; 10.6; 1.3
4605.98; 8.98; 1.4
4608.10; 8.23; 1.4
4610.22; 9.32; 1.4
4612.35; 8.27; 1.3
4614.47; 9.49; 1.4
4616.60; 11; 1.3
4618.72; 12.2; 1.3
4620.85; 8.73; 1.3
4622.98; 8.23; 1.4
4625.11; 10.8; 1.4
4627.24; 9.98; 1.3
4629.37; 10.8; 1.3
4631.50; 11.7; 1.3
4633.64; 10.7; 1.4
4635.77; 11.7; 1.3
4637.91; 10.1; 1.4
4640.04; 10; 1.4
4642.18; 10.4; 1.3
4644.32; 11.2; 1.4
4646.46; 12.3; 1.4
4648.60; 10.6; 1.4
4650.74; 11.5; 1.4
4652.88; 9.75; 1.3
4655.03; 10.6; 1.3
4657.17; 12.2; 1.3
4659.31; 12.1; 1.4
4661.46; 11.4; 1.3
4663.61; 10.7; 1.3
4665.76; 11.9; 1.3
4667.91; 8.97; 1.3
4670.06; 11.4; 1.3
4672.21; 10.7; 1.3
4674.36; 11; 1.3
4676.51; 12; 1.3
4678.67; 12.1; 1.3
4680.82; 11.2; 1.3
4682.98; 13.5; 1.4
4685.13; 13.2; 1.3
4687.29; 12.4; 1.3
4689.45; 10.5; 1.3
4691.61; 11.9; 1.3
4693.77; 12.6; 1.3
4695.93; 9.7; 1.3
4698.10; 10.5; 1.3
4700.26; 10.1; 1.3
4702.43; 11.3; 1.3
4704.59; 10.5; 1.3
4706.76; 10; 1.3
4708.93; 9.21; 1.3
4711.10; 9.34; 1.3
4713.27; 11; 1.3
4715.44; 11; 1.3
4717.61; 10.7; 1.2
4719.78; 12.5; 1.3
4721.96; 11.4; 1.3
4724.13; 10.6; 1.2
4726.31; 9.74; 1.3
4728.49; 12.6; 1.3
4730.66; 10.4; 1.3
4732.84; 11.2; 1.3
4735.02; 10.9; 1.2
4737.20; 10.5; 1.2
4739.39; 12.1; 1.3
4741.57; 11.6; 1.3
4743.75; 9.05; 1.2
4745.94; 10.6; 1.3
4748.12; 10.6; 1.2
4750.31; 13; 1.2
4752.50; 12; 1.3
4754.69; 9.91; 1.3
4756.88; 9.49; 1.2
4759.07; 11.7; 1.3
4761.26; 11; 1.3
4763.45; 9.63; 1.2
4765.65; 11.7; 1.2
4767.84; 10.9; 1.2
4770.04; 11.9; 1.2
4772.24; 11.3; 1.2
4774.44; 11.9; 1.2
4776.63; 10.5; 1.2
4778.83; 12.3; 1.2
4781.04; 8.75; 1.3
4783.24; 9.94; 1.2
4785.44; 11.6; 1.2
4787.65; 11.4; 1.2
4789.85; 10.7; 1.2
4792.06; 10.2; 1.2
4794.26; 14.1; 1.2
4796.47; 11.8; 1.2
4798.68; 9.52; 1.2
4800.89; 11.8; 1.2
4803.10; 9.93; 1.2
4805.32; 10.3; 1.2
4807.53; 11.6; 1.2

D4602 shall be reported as 3.8 angstrom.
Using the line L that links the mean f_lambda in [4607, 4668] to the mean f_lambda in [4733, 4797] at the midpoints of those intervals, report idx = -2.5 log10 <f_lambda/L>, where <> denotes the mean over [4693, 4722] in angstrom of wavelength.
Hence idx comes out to 0.02 mag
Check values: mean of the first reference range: 10.5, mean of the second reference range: 11.1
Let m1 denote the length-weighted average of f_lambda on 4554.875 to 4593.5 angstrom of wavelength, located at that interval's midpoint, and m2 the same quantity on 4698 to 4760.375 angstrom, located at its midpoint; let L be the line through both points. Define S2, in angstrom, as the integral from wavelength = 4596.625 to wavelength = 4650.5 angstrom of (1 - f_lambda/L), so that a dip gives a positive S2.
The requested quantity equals 3.7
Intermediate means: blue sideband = 11.3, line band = 10.3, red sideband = 10.8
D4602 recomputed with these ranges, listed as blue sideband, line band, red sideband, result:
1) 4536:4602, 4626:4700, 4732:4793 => -1.4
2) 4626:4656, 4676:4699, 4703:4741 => -2.1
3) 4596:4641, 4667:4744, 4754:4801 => -3.1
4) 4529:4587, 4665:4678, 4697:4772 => -0.1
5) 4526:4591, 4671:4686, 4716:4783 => -1.3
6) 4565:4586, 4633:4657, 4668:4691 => 1.5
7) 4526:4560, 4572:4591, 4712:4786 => -0.2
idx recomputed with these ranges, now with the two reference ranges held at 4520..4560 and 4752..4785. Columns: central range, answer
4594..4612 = 0.06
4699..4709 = 0.05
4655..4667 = -0.07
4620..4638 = 0.05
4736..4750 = 0.00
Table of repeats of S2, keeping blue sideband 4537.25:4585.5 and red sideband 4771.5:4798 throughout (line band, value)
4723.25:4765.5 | 1.1 angstrom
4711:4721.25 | 0.1 angstrom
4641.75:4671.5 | 0.2 angstrom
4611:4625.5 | 1.8 angstrom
